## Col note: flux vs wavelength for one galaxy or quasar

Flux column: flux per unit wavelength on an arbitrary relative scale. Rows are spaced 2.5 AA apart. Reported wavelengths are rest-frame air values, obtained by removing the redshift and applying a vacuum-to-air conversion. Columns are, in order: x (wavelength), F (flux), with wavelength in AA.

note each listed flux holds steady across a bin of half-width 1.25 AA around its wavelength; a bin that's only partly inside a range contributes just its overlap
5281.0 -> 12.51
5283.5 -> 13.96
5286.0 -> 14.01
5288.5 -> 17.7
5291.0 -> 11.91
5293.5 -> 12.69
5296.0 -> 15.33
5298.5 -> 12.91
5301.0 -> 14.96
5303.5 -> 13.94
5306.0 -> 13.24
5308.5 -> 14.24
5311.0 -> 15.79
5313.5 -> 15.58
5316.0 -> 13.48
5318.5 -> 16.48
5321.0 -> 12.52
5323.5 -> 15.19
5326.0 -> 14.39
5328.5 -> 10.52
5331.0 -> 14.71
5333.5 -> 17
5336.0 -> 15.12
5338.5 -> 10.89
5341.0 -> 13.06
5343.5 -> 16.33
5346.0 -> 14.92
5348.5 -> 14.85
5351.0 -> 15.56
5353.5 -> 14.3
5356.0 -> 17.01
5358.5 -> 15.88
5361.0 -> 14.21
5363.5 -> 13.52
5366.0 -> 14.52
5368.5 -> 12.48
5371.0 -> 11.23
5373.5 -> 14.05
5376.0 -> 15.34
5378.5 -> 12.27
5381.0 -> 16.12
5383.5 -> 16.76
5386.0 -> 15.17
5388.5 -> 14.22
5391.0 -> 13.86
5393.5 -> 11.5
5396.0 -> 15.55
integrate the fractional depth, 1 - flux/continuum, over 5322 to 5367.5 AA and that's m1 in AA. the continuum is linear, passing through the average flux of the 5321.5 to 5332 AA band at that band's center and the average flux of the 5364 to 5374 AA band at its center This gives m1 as -4.0 AA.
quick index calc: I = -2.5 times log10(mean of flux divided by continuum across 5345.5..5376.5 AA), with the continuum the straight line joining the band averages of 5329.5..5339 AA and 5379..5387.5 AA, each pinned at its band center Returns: 0.05 mag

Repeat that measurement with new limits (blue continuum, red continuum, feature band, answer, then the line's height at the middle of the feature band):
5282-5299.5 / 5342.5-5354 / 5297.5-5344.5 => 0.034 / 14.7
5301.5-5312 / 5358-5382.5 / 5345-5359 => -0.101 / 14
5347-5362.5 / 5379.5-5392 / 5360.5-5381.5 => 0.119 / 15.2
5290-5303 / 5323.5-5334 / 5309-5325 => -0.068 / 13.9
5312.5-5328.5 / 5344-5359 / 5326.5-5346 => 0.064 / 14.9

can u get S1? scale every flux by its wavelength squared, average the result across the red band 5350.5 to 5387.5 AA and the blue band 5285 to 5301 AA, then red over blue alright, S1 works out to 1.06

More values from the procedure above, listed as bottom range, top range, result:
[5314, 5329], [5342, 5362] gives 1.11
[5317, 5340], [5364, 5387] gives 1.03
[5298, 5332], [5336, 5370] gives 1.03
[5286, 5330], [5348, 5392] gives 1.05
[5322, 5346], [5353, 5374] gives 1.01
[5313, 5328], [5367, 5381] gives 0.95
